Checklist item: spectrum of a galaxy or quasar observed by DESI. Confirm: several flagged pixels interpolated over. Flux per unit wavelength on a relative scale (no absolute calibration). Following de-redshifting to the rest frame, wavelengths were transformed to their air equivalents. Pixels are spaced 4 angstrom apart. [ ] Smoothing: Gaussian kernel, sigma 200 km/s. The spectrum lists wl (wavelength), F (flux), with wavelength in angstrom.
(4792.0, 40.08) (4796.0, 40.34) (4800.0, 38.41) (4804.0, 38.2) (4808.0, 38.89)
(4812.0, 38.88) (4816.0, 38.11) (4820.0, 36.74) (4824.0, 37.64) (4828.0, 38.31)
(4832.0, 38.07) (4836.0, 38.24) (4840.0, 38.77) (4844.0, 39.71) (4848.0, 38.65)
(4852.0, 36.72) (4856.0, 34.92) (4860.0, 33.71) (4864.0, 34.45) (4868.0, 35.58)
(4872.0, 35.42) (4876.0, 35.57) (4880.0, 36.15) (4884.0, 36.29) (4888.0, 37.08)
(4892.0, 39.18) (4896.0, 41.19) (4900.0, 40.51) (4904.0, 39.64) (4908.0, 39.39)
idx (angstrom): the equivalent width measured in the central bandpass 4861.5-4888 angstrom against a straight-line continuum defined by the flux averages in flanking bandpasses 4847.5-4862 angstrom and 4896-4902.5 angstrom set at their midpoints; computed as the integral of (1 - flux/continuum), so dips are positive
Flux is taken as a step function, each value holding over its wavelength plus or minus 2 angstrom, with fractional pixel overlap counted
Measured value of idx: 1.6 angstrom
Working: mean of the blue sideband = 35.7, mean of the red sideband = 40.7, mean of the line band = 35.7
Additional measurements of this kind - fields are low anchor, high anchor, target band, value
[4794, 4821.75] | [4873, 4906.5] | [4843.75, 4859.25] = 0.6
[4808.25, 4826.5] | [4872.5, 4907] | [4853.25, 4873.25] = 1.7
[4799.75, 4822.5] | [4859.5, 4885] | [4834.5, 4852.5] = -0.9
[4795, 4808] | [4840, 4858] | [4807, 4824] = 0.2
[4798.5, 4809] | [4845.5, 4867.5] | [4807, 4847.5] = -1.2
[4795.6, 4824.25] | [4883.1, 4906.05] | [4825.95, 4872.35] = 2.1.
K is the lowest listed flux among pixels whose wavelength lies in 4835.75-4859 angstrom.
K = 34.92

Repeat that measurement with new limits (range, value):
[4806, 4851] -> 36.74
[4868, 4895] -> 35.42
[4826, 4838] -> 38.07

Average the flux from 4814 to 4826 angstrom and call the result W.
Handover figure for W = 37.5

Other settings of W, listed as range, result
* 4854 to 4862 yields 34.3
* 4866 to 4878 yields 35.5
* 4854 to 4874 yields 34.8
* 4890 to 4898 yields 40.2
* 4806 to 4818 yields 38.6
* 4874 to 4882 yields 35.9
